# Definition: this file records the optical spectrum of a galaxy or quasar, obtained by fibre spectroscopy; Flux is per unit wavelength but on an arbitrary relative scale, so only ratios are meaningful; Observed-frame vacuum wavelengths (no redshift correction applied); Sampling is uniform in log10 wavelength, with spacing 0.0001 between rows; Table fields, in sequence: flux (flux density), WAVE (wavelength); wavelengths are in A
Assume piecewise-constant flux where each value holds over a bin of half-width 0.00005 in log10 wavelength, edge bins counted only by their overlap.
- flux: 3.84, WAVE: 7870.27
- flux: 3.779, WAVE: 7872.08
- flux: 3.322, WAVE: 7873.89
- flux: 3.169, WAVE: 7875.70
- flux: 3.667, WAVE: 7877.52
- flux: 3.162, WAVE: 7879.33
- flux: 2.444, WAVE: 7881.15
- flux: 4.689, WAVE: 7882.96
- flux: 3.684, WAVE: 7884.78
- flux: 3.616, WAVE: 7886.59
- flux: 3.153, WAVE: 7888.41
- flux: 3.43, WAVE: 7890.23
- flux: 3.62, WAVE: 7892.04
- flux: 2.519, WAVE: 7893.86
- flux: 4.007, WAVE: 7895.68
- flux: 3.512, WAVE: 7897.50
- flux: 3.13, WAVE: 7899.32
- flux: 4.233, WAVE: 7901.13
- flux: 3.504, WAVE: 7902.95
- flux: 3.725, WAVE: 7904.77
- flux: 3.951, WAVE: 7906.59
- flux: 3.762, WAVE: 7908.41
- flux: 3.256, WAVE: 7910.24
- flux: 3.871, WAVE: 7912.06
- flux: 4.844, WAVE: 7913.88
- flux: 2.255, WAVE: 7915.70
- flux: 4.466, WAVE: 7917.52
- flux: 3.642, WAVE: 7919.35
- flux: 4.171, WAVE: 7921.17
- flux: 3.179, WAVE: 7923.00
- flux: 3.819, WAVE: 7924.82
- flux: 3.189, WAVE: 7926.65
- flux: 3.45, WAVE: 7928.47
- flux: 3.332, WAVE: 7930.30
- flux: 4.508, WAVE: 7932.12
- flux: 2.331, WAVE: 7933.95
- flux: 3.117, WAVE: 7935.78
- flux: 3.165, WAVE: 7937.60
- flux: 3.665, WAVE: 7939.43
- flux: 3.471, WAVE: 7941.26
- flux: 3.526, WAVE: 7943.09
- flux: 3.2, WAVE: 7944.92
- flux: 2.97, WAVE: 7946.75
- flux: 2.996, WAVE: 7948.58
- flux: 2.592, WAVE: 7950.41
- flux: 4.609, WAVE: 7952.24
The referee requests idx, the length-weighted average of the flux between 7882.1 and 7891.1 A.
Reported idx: 3.71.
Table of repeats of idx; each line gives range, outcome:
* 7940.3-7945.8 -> 3.4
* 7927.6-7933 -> 3.76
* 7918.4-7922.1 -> 3.9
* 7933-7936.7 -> 2.74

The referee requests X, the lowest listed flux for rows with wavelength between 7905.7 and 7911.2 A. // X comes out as 3.256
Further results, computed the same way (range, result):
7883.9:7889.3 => 3.153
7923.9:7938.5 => 2.331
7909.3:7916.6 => 2.255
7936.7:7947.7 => 2.97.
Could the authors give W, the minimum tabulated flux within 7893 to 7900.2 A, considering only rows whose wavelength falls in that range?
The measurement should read 2.519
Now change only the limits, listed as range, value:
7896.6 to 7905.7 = 3.13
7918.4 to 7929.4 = 3.179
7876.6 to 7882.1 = 2.444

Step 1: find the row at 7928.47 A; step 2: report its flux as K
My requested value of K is 3.45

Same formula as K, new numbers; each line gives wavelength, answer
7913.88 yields 4.844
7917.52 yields 4.466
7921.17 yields 4.171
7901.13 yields 4.233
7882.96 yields 4.689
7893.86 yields 2.519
